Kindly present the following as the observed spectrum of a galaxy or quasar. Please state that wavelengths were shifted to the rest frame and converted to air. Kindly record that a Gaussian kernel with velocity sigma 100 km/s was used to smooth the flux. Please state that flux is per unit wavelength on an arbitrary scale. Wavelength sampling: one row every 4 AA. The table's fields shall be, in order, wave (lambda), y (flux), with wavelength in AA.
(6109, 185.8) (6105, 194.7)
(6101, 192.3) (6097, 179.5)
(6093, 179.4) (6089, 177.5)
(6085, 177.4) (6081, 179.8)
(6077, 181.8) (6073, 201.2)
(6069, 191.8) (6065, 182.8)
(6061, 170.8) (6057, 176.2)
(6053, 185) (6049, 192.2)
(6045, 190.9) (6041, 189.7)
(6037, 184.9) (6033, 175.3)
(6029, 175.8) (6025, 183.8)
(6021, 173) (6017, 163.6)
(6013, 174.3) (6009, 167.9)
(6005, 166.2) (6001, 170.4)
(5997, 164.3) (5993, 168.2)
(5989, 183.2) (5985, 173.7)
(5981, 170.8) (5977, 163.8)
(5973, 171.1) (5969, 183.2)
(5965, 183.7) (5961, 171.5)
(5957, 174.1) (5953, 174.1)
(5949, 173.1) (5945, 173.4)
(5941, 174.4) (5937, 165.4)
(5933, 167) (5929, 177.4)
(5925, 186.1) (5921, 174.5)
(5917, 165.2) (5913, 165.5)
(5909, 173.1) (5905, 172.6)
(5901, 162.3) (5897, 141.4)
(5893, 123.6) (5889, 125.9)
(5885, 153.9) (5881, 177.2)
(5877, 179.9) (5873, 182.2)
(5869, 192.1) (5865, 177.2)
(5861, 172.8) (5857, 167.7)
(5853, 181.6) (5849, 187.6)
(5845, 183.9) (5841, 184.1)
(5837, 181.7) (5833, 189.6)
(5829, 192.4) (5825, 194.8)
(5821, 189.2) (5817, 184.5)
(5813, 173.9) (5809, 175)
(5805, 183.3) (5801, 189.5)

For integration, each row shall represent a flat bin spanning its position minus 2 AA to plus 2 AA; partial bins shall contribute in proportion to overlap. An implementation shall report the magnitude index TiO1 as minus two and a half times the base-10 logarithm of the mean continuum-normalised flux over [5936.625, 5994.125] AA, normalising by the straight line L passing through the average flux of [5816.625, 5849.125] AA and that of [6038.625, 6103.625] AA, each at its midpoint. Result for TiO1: 0.07 mag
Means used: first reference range 188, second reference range 184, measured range 174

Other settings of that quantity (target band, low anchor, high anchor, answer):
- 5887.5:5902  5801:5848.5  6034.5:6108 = 0.33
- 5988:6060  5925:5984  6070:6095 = 0.01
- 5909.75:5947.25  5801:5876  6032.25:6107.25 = 0.07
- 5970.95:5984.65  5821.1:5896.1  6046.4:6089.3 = 0.07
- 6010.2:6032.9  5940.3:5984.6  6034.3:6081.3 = 0.04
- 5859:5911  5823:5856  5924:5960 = 0.10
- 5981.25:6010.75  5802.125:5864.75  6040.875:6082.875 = 0.09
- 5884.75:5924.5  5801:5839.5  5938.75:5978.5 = 0.14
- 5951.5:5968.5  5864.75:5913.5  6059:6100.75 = -0.04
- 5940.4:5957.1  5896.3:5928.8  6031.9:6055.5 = 0.00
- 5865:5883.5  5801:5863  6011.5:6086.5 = 0.01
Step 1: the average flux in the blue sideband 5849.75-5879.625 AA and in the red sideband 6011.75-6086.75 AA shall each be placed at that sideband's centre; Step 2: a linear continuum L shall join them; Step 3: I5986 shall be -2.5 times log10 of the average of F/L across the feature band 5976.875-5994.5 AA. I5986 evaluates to 0.05 mag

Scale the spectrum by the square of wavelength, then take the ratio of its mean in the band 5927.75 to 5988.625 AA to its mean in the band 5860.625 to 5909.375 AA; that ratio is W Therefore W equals 1.1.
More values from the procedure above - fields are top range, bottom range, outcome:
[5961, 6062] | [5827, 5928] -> 1.07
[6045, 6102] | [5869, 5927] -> 1.19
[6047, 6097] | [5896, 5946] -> 1.13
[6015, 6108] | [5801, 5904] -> 1.12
